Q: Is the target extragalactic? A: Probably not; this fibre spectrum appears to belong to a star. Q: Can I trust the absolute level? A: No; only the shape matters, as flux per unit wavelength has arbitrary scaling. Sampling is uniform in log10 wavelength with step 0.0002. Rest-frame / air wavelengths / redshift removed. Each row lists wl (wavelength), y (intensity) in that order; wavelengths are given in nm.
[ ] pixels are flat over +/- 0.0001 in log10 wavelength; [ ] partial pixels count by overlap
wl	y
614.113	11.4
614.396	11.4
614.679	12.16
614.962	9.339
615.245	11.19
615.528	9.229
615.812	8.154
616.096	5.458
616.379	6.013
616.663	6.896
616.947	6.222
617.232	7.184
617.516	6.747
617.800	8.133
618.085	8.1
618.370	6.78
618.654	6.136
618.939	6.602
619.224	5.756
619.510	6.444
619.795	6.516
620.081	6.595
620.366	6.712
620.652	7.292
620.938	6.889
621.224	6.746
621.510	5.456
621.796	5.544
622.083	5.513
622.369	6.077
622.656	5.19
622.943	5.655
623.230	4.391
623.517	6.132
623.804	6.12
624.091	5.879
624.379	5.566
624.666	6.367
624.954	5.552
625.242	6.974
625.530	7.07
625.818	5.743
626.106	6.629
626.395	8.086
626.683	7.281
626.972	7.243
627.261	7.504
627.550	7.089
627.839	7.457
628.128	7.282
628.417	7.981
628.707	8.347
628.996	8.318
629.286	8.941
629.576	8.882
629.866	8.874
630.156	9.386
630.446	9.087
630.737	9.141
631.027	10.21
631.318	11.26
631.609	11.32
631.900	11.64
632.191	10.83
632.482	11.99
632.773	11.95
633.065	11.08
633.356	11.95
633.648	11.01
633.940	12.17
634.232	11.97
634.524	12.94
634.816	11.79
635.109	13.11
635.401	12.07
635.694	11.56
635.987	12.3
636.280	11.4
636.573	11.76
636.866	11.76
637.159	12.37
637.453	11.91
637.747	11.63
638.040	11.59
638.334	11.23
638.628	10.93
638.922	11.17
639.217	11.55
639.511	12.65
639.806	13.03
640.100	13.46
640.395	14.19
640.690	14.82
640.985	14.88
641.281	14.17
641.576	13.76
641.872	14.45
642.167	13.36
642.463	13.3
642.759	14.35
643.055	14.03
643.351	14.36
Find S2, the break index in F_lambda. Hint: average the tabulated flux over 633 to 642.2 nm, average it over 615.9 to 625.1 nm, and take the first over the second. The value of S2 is 2.0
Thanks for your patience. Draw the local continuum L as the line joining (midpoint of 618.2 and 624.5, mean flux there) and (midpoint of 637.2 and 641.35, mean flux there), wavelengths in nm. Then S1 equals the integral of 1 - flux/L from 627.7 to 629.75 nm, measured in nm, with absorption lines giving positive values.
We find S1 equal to 0.14 nm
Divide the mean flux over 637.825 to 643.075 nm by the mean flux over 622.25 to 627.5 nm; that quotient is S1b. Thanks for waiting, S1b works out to 2.1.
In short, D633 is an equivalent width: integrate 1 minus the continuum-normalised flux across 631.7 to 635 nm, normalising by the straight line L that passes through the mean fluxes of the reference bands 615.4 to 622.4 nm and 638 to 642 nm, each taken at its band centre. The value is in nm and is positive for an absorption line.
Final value -0.22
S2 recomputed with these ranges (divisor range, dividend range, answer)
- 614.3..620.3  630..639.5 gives 1.50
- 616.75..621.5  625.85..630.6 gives 1.18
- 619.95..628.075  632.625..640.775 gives 1.89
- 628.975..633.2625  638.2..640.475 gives 1.19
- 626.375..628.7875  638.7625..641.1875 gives 1.75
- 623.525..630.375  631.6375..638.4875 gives 1.61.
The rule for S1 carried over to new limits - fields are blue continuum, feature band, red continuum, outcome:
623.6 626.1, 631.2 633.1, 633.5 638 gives -0.27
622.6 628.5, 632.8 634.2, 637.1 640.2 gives -0.26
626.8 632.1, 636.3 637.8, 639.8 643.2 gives 0.03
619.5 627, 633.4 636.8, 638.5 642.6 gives -0.29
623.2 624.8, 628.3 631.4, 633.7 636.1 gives 0.05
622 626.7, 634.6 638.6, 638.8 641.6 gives -0.06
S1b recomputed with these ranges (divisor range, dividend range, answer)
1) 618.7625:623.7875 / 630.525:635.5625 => 1.89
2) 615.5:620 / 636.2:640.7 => 1.78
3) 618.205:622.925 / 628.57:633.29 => 1.62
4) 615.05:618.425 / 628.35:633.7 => 1.34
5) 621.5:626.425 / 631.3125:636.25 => 1.98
